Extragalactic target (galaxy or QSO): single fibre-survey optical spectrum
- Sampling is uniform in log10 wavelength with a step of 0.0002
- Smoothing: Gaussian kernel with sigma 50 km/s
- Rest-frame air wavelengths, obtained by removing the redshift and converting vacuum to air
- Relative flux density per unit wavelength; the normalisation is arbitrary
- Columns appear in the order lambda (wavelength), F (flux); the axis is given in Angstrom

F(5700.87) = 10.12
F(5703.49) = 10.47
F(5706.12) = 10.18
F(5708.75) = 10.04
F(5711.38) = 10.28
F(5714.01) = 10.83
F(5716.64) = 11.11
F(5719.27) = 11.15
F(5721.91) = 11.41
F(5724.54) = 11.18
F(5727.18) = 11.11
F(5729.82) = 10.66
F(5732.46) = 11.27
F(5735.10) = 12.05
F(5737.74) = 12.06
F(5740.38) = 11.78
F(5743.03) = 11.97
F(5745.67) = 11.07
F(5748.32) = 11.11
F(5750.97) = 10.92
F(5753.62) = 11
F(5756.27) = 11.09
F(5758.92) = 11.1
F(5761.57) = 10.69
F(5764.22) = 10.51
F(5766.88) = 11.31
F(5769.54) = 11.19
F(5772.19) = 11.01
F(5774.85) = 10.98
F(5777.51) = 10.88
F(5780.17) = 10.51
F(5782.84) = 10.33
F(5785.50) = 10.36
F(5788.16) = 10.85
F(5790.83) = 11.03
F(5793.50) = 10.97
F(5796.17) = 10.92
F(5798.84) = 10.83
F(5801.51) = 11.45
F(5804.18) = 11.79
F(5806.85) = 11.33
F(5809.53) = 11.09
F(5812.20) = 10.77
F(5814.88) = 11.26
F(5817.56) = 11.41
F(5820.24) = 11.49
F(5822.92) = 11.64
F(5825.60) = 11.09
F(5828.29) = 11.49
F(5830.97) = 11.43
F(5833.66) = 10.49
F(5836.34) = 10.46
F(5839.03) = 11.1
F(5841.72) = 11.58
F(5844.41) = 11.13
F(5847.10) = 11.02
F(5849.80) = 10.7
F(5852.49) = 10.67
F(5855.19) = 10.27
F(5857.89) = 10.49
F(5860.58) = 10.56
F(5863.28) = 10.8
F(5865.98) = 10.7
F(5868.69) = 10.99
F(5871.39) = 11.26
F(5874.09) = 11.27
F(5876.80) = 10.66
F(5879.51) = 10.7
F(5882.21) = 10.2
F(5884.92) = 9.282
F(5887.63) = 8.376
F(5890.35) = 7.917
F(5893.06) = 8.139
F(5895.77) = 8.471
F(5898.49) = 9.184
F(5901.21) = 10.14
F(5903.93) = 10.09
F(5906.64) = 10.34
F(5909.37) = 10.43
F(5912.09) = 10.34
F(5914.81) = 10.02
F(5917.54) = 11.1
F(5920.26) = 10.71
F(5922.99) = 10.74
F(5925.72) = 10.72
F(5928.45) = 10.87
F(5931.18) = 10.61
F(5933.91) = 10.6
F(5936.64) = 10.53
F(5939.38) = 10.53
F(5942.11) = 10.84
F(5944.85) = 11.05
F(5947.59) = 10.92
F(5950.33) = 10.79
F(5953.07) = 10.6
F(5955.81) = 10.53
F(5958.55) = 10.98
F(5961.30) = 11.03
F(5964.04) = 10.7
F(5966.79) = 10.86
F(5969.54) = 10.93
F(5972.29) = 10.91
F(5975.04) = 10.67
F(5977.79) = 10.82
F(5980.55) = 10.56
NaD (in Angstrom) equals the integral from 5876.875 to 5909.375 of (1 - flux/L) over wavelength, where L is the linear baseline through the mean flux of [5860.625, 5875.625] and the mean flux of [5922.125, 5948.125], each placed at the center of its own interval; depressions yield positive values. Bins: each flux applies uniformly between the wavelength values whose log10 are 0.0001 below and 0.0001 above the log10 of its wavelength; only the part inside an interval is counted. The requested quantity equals 4.3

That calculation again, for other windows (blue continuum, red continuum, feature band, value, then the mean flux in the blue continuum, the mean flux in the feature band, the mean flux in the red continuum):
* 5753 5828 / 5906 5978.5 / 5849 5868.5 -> 0.5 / 11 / 10.6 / 10.7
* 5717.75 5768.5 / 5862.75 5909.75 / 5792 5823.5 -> -1.8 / 11.2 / 11.2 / 9.91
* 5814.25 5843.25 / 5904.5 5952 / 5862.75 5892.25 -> 2.2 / 11.2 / 10.1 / 10.6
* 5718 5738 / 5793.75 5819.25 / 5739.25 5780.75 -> 0.7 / 11.3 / 11.1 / 11.2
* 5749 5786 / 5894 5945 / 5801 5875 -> -3.0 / 10.9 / 11.1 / 10.4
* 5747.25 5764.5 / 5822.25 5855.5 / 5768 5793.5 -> 0.4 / 10.9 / 10.8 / 11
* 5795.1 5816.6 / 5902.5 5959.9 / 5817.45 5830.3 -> -0.4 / 11.2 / 11.4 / 10.6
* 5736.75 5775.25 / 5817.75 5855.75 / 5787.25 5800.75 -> 0.2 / 11.2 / 10.9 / 11.1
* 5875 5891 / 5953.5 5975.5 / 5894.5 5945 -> -1.0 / 9.64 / 10.4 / 10.8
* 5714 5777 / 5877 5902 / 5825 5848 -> -2.7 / 11.2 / 11.1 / 9.2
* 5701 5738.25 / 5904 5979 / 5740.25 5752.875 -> -0.5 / 10.9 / 11.3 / 10.7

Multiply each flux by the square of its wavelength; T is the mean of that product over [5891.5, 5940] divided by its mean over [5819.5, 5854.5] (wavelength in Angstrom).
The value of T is 0.94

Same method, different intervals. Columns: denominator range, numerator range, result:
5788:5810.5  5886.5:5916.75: 0.88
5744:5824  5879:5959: 0.97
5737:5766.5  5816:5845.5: 1.03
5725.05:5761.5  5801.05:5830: 1.03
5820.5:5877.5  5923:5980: 1.02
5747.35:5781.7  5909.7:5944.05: 1.03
